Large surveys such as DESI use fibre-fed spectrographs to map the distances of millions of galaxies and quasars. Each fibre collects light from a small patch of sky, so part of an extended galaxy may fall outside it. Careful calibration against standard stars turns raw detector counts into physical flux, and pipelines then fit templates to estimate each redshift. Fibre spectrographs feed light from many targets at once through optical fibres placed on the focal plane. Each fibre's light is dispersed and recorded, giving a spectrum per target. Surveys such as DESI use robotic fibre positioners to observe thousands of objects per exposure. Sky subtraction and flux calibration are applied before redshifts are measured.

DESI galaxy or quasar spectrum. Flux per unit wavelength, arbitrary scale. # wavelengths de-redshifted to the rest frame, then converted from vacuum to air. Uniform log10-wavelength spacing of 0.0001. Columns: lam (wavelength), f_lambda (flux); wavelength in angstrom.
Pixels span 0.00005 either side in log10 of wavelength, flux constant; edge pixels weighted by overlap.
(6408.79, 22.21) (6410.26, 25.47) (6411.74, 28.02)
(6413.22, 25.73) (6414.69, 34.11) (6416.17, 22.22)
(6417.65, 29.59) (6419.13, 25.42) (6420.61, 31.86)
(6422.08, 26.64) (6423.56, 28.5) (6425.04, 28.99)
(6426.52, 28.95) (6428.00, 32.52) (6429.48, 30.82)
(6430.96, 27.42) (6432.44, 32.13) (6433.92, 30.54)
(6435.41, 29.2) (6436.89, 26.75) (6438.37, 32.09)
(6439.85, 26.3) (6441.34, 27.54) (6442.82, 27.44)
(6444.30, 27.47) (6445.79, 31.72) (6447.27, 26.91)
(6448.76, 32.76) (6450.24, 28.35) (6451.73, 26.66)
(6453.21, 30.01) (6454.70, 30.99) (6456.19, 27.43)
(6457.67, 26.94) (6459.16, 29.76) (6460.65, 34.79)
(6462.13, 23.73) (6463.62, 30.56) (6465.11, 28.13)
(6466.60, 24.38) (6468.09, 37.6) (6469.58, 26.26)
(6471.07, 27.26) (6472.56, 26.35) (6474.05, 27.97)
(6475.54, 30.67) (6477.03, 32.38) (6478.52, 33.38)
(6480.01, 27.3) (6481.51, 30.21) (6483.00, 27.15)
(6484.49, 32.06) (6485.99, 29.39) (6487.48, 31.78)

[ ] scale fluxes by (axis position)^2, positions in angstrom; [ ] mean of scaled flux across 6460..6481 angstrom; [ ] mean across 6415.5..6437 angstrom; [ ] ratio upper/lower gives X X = 1.0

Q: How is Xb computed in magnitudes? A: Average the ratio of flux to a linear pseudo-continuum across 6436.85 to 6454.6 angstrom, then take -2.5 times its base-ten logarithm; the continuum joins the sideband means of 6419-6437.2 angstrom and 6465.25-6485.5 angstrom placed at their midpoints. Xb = 0.02 mag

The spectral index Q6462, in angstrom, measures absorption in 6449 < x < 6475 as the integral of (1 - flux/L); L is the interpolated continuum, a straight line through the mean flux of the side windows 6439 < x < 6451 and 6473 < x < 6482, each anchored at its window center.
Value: 0.6 angstrom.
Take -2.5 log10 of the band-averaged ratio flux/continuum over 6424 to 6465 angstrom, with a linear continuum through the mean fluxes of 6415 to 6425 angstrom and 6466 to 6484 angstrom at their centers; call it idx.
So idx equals -0.028 mag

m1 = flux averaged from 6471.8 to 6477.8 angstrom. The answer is 29.4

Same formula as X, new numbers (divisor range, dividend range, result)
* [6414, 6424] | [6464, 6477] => 1.04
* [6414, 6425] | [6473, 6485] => 1.08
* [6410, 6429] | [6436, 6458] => 1.02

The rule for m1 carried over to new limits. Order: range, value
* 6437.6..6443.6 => 28.4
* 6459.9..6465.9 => 29.3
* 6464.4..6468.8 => 30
